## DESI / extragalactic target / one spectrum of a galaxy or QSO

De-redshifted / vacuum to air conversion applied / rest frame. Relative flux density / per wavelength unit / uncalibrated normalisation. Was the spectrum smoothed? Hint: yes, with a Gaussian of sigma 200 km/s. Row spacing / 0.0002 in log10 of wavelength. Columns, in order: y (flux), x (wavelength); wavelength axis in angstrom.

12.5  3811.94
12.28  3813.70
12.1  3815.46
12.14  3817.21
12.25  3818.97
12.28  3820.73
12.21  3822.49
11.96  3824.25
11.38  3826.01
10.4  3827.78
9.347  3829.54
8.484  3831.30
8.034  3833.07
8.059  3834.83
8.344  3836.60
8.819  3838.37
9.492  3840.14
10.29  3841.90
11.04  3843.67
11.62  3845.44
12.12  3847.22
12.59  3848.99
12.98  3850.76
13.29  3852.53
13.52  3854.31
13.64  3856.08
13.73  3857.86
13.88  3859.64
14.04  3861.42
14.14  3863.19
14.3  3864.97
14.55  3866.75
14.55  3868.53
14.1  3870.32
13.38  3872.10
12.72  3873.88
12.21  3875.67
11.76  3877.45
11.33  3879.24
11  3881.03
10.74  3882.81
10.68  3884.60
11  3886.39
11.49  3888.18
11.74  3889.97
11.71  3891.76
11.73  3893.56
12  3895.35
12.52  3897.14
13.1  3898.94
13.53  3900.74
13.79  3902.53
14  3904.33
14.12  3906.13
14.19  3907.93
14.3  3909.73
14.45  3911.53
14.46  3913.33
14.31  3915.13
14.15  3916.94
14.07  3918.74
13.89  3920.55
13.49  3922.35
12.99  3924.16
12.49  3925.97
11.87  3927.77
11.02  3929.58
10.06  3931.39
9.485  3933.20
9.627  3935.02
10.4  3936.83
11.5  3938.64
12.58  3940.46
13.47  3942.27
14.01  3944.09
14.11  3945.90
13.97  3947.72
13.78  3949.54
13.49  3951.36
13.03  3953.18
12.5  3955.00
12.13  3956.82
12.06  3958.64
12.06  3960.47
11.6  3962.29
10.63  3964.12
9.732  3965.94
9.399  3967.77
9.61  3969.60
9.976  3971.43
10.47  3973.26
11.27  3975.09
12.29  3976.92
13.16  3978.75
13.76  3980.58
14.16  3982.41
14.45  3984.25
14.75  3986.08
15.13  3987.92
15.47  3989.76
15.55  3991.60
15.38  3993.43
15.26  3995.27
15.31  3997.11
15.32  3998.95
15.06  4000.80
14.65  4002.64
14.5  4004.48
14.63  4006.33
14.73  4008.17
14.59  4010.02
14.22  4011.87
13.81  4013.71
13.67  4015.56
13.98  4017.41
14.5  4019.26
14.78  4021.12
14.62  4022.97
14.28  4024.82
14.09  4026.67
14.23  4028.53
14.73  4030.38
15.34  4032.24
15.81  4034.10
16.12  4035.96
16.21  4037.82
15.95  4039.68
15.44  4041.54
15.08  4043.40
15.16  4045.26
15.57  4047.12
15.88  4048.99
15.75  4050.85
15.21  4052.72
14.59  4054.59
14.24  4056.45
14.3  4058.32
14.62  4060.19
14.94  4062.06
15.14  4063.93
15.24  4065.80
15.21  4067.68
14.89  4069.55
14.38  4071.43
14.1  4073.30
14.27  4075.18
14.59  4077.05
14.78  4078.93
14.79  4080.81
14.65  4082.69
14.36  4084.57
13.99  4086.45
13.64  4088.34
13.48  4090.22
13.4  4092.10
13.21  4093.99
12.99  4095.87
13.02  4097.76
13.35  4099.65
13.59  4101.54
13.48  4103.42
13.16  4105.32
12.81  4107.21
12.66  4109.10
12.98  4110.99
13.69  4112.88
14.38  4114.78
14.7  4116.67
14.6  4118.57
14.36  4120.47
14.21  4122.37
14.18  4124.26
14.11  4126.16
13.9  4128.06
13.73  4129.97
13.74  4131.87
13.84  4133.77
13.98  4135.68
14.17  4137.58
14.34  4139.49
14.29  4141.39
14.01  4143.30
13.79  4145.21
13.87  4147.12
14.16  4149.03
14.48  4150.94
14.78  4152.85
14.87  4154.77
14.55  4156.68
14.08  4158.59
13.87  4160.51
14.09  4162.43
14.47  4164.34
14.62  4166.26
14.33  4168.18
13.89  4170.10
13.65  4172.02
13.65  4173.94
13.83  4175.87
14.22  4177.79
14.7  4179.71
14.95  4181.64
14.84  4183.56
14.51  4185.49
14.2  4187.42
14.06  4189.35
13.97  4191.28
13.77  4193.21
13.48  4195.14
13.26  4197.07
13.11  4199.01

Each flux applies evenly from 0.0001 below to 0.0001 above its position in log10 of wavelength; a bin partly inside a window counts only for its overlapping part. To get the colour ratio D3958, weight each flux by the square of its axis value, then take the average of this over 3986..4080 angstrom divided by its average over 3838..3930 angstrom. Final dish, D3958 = 1.26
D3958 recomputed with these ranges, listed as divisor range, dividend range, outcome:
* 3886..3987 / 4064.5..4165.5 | 1.23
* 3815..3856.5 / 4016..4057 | 1.51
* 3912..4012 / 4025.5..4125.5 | 1.17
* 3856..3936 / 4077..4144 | 1.21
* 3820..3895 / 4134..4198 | 1.40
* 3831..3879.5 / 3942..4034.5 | 1.20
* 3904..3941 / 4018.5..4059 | 1.26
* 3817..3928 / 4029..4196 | 1.31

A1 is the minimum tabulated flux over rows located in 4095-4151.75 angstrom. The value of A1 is 12.66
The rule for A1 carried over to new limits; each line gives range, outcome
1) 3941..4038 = 9.399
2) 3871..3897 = 10.68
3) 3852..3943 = 9.485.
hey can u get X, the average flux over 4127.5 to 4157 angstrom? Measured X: 14.1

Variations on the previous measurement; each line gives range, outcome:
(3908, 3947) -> 12.7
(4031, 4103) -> 14.7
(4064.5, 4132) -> 14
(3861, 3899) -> 12.5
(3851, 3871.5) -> 13.9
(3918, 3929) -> 13.1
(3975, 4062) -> 14.8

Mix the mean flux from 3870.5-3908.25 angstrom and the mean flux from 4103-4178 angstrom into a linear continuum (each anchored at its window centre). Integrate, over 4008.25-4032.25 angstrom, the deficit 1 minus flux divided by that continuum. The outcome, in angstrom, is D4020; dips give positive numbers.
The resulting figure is -2.07 angstrom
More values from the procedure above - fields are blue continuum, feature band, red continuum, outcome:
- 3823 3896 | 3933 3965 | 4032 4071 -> 2.6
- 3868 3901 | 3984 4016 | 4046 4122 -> -3.6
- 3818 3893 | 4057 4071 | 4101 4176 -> -1.5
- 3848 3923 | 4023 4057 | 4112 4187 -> -3.6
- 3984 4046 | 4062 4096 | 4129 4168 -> 0.5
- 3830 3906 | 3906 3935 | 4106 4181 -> -1.2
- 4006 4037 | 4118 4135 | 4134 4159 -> 0.3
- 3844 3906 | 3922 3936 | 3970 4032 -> 2.1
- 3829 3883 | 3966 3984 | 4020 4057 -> 3.1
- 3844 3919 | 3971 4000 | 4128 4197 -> -1.1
